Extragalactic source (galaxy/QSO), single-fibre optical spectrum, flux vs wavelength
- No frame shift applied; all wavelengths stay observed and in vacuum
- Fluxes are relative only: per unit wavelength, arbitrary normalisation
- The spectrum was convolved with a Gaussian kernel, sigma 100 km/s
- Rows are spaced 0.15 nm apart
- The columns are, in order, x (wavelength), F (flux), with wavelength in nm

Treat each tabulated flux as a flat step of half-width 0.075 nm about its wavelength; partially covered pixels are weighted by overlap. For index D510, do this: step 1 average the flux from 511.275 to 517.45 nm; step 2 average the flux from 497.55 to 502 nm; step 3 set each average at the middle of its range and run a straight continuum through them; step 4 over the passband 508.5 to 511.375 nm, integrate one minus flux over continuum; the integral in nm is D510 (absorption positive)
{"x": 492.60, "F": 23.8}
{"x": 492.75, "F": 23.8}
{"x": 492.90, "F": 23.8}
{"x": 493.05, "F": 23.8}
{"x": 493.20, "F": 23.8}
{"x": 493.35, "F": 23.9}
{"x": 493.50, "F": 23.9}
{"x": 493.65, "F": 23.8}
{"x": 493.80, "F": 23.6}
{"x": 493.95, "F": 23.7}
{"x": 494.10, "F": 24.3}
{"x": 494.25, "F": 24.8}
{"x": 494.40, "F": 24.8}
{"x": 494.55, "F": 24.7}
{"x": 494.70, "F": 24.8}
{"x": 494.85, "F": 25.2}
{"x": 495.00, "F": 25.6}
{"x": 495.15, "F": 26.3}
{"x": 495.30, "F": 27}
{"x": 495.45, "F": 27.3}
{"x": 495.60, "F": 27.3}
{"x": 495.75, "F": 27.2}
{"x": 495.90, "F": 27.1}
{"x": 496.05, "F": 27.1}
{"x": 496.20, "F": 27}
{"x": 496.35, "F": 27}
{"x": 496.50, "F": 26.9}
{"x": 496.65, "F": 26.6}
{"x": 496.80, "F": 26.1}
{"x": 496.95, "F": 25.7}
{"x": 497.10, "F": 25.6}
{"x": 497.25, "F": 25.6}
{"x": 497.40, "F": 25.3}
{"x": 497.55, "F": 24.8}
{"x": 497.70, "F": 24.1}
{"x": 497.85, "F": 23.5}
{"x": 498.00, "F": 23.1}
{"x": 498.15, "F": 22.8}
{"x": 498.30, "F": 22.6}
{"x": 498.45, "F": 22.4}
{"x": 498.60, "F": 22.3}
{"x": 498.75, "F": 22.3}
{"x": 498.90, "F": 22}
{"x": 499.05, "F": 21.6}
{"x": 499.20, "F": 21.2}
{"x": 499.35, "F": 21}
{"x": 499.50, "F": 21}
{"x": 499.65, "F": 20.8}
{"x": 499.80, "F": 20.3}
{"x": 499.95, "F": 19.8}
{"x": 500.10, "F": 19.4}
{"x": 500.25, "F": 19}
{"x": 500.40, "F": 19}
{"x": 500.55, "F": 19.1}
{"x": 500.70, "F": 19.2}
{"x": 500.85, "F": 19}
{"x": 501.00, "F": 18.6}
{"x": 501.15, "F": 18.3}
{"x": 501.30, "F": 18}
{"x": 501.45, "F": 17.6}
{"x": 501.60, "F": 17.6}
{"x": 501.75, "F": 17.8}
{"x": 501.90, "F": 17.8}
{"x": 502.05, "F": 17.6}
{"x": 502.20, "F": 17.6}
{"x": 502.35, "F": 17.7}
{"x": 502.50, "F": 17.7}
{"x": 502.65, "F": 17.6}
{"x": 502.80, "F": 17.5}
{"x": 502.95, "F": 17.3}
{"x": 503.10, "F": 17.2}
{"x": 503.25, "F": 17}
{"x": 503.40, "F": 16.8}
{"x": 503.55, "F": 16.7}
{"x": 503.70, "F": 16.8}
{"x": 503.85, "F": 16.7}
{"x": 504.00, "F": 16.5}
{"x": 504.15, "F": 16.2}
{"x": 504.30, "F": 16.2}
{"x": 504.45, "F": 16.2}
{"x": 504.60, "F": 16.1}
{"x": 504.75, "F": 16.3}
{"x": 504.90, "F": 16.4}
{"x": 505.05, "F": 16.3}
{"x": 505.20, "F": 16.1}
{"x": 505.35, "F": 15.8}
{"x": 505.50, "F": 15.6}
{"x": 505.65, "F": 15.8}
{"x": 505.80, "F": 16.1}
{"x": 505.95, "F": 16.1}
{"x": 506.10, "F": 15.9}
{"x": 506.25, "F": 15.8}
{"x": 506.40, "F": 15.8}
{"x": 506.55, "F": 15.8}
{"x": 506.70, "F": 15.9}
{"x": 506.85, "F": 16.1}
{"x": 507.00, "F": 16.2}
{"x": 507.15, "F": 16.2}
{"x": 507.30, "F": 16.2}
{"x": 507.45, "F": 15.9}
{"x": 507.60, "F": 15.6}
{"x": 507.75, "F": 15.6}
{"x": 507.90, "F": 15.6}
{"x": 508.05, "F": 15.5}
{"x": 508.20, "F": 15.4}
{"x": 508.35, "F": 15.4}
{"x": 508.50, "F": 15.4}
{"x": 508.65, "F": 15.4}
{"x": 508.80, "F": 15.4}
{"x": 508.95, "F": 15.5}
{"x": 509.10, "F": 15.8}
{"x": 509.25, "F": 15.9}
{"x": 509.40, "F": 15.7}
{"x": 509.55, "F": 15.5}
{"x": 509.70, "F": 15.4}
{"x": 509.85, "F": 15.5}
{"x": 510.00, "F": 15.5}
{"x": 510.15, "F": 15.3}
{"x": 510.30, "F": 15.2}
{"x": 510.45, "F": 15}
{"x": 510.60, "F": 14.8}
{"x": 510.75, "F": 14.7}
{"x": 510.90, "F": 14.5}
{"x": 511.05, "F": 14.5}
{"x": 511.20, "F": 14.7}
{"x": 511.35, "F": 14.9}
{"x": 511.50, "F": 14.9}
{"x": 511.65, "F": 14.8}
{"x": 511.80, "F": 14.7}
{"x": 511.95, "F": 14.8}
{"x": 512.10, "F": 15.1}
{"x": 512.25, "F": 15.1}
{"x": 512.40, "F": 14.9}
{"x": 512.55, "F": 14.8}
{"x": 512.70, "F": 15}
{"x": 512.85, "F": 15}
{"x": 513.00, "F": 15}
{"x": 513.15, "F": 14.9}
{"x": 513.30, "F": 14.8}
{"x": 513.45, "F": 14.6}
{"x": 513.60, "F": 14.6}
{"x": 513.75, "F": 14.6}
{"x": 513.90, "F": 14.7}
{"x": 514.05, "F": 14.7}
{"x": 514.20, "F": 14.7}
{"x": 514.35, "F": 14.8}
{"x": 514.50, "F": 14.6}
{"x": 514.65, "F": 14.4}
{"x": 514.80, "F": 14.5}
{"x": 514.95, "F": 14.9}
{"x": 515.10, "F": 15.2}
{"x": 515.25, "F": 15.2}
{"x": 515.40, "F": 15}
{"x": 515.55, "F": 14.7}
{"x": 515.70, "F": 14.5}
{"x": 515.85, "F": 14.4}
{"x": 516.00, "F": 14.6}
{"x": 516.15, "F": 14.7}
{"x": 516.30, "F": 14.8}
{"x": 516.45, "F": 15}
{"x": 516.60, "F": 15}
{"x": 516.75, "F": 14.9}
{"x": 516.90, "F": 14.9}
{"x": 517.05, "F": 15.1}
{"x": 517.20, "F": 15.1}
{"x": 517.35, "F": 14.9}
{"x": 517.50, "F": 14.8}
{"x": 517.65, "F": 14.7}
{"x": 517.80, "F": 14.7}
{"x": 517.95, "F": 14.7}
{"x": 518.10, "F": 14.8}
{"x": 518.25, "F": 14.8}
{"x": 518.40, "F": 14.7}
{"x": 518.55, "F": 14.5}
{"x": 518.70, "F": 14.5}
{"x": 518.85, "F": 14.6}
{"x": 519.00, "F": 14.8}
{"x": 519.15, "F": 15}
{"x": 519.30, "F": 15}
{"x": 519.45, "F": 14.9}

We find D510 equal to 0.23 nm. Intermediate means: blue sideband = 20.4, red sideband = 14.8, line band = 15.2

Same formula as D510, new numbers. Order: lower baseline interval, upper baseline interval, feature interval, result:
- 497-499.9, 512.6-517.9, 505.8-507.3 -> 0.23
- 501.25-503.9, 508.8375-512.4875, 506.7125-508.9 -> 0.03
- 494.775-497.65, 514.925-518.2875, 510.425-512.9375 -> 0.40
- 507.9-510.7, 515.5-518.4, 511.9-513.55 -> 0.03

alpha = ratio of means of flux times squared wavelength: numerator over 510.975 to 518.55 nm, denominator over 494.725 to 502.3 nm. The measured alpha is 0.70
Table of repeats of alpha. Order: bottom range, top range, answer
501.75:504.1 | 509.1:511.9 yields 0.90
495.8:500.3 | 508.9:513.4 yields 0.68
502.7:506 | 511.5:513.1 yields 0.94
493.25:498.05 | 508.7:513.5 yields 0.63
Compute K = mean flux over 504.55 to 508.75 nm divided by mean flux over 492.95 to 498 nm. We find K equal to 0.63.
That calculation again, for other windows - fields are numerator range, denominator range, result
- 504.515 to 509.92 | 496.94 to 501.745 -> 0.74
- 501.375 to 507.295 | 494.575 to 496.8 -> 0.63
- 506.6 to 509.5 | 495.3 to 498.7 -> 0.62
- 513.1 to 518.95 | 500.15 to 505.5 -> 0.85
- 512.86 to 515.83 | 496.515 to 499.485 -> 0.62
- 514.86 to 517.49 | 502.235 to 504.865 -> 0.88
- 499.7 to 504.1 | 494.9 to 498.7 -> 0.71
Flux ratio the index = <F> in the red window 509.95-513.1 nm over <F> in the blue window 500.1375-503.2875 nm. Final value 0.83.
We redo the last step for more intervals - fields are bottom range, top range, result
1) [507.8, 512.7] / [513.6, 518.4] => 0.97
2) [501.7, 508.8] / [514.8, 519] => 0.91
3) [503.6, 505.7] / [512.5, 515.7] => 0.91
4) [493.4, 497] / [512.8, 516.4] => 0.57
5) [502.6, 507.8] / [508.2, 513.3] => 0.93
